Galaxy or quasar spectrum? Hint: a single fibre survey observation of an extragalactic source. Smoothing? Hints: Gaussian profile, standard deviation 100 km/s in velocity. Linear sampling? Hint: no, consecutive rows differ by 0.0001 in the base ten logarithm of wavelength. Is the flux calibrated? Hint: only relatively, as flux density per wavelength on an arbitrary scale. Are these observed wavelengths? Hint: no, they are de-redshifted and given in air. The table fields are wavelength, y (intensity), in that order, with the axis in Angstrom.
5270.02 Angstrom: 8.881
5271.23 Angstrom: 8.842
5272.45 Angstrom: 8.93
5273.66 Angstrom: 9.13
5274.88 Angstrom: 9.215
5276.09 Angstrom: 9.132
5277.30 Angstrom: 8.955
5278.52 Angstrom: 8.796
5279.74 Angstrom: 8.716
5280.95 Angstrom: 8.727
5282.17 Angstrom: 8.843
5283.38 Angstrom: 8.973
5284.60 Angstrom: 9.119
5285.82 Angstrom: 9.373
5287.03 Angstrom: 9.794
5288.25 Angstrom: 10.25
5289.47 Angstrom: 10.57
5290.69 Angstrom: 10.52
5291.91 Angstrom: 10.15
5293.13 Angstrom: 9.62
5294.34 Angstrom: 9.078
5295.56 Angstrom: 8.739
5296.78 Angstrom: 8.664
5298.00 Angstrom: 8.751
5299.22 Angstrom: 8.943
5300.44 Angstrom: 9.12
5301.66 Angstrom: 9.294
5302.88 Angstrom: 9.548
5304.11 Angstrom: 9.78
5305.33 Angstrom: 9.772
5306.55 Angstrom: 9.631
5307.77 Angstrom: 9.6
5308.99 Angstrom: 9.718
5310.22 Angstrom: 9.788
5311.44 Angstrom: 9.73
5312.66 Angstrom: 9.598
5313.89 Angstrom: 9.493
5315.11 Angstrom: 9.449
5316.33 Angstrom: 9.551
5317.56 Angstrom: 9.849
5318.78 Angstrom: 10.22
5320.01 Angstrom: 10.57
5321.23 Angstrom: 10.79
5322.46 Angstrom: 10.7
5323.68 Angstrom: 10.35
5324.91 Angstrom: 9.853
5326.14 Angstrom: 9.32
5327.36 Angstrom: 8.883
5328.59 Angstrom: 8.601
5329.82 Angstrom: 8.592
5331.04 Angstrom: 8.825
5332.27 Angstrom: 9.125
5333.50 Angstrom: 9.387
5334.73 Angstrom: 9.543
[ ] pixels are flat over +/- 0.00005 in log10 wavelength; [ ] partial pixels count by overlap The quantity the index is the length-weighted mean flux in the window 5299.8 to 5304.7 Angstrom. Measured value 9.42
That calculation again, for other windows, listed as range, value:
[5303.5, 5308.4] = 9.71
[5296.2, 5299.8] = 8.79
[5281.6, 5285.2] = 8.99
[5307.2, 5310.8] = 9.69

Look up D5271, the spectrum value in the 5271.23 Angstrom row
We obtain 8.842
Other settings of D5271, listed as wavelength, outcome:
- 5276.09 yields 9.132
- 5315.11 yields 9.449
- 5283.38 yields 8.973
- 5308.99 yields 9.718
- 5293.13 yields 9.62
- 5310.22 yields 9.788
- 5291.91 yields 10.15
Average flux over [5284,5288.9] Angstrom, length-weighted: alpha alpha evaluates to 9.64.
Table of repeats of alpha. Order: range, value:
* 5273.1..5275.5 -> 9.17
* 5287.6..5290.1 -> 10.4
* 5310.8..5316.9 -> 9.58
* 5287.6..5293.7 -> 10.2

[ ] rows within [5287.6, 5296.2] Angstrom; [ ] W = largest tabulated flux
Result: 10.57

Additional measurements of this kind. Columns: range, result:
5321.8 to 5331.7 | 10.7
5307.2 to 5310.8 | 9.788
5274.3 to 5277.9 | 9.215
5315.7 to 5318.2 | 9.849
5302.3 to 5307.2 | 9.78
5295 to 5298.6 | 8.751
